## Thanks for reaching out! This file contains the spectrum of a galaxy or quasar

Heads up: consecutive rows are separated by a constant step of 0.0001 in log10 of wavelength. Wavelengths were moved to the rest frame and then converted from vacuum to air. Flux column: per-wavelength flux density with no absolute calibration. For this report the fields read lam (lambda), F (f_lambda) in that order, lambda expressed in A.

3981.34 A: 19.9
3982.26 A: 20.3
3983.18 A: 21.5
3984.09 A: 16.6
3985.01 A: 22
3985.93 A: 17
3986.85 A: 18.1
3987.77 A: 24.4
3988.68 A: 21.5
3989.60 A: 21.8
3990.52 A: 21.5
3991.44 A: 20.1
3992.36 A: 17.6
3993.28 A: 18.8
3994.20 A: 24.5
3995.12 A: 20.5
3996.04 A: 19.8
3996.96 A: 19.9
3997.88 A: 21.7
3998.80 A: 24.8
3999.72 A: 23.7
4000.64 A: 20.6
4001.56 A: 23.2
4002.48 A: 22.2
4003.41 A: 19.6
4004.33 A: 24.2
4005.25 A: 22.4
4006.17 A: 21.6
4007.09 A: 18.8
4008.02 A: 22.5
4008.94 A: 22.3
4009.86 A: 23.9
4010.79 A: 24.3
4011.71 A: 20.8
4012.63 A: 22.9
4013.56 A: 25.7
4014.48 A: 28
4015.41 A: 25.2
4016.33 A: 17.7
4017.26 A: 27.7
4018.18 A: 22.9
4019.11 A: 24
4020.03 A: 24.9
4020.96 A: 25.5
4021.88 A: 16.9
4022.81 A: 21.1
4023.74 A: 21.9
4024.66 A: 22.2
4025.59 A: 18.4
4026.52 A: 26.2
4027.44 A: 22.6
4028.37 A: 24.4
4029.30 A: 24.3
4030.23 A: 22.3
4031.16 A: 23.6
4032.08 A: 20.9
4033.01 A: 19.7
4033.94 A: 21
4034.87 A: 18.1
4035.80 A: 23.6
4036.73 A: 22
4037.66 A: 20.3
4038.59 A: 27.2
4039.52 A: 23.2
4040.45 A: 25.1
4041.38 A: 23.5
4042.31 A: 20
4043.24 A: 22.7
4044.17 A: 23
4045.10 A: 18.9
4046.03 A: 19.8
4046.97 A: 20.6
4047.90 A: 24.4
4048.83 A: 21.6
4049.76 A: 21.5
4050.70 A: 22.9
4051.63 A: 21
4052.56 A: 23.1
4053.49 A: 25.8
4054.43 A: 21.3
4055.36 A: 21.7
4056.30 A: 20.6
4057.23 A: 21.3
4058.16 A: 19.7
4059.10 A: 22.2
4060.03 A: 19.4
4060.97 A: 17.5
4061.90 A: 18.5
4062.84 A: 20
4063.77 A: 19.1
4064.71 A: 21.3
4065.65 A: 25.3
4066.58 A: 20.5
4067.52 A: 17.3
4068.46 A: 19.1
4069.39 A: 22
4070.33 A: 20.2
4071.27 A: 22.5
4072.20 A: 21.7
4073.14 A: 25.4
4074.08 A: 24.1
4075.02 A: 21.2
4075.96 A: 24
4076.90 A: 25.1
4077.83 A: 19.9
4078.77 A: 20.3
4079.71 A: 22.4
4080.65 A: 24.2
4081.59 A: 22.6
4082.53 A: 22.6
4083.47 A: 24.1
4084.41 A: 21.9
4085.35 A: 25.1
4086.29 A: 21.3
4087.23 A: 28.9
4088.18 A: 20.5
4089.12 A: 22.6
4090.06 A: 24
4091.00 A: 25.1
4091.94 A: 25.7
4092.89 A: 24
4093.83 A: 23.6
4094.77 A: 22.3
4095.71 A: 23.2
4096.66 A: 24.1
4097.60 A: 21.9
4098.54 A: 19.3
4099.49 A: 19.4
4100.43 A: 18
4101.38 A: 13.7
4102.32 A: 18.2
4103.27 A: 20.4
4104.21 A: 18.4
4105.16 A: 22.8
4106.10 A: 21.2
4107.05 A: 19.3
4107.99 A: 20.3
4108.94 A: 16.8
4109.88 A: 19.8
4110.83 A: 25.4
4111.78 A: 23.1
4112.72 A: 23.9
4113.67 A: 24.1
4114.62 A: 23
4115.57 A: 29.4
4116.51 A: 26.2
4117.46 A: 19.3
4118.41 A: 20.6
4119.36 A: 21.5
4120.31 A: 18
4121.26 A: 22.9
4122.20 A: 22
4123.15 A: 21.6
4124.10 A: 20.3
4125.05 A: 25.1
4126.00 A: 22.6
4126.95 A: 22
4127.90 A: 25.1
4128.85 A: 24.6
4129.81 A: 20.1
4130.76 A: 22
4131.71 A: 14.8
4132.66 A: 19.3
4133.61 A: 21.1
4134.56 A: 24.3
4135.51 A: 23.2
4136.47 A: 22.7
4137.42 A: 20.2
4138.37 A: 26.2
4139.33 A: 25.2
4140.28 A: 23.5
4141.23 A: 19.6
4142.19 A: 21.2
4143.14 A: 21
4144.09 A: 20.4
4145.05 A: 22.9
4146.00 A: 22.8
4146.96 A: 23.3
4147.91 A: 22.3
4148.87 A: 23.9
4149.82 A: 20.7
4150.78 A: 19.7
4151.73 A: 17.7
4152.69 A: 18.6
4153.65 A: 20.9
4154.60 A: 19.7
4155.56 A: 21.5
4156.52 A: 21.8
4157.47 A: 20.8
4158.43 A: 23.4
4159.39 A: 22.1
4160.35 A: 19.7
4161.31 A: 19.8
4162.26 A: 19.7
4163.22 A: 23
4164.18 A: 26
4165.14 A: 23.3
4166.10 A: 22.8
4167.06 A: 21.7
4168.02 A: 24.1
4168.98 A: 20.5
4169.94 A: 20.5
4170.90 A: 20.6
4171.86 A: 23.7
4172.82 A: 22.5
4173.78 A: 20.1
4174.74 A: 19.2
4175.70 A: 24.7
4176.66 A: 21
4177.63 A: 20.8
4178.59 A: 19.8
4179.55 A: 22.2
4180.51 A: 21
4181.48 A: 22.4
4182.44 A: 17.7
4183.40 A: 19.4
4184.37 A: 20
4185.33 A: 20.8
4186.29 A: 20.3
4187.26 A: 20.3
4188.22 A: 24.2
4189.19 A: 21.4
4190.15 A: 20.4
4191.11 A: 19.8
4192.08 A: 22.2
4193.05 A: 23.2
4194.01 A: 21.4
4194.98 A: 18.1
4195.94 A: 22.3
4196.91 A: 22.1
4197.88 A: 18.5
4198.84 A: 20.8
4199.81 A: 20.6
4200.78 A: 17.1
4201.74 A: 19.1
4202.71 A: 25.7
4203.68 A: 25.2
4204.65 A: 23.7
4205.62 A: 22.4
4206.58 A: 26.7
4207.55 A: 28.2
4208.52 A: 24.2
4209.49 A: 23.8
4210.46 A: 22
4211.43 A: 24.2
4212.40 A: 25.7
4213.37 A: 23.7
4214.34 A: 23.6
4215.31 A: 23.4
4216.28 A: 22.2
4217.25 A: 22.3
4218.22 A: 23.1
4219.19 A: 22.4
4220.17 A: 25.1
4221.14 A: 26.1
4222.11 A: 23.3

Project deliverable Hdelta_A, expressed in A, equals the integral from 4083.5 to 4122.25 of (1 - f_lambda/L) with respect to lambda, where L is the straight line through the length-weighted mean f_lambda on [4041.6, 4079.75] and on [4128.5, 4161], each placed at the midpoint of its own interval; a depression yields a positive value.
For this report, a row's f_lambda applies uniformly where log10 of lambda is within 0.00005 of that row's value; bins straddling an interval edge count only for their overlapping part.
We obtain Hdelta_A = -1.0 A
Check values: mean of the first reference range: 21.4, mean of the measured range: 22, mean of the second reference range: 21.5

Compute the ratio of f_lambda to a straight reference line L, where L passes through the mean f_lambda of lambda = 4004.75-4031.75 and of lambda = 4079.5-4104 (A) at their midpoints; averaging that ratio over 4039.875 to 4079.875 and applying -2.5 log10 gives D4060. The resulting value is 0.05 mag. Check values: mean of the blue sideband 22.9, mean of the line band 21.6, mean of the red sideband 22.2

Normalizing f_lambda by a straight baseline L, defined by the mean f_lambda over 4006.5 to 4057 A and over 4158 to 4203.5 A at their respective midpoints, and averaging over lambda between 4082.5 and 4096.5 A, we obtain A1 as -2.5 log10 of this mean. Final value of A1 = -0.08 mag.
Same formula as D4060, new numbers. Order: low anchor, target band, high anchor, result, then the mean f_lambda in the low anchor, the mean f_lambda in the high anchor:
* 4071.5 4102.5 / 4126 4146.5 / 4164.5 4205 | -0.01 mag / 22.5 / 21.3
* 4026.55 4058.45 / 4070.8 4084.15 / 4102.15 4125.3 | -0.04 mag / 22.2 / 21.8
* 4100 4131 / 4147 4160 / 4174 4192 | 0.01 mag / 21.6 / 20.9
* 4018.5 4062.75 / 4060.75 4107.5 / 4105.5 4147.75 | 0.01 mag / 21.9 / 22.1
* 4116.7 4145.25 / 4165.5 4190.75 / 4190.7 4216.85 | 0.05 mag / 21.8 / 22.6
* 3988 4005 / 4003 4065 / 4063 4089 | -0.01 mag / 21.5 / 22.3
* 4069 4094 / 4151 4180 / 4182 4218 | 0.05 mag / 23.1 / 22.1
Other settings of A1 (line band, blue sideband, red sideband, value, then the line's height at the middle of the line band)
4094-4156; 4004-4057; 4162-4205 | 0.01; 21.8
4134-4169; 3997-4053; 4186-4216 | 0.03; 22.4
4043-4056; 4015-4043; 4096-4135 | 0.01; 22.3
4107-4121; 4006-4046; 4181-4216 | 0.01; 22.3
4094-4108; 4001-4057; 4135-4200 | 0.09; 21.9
